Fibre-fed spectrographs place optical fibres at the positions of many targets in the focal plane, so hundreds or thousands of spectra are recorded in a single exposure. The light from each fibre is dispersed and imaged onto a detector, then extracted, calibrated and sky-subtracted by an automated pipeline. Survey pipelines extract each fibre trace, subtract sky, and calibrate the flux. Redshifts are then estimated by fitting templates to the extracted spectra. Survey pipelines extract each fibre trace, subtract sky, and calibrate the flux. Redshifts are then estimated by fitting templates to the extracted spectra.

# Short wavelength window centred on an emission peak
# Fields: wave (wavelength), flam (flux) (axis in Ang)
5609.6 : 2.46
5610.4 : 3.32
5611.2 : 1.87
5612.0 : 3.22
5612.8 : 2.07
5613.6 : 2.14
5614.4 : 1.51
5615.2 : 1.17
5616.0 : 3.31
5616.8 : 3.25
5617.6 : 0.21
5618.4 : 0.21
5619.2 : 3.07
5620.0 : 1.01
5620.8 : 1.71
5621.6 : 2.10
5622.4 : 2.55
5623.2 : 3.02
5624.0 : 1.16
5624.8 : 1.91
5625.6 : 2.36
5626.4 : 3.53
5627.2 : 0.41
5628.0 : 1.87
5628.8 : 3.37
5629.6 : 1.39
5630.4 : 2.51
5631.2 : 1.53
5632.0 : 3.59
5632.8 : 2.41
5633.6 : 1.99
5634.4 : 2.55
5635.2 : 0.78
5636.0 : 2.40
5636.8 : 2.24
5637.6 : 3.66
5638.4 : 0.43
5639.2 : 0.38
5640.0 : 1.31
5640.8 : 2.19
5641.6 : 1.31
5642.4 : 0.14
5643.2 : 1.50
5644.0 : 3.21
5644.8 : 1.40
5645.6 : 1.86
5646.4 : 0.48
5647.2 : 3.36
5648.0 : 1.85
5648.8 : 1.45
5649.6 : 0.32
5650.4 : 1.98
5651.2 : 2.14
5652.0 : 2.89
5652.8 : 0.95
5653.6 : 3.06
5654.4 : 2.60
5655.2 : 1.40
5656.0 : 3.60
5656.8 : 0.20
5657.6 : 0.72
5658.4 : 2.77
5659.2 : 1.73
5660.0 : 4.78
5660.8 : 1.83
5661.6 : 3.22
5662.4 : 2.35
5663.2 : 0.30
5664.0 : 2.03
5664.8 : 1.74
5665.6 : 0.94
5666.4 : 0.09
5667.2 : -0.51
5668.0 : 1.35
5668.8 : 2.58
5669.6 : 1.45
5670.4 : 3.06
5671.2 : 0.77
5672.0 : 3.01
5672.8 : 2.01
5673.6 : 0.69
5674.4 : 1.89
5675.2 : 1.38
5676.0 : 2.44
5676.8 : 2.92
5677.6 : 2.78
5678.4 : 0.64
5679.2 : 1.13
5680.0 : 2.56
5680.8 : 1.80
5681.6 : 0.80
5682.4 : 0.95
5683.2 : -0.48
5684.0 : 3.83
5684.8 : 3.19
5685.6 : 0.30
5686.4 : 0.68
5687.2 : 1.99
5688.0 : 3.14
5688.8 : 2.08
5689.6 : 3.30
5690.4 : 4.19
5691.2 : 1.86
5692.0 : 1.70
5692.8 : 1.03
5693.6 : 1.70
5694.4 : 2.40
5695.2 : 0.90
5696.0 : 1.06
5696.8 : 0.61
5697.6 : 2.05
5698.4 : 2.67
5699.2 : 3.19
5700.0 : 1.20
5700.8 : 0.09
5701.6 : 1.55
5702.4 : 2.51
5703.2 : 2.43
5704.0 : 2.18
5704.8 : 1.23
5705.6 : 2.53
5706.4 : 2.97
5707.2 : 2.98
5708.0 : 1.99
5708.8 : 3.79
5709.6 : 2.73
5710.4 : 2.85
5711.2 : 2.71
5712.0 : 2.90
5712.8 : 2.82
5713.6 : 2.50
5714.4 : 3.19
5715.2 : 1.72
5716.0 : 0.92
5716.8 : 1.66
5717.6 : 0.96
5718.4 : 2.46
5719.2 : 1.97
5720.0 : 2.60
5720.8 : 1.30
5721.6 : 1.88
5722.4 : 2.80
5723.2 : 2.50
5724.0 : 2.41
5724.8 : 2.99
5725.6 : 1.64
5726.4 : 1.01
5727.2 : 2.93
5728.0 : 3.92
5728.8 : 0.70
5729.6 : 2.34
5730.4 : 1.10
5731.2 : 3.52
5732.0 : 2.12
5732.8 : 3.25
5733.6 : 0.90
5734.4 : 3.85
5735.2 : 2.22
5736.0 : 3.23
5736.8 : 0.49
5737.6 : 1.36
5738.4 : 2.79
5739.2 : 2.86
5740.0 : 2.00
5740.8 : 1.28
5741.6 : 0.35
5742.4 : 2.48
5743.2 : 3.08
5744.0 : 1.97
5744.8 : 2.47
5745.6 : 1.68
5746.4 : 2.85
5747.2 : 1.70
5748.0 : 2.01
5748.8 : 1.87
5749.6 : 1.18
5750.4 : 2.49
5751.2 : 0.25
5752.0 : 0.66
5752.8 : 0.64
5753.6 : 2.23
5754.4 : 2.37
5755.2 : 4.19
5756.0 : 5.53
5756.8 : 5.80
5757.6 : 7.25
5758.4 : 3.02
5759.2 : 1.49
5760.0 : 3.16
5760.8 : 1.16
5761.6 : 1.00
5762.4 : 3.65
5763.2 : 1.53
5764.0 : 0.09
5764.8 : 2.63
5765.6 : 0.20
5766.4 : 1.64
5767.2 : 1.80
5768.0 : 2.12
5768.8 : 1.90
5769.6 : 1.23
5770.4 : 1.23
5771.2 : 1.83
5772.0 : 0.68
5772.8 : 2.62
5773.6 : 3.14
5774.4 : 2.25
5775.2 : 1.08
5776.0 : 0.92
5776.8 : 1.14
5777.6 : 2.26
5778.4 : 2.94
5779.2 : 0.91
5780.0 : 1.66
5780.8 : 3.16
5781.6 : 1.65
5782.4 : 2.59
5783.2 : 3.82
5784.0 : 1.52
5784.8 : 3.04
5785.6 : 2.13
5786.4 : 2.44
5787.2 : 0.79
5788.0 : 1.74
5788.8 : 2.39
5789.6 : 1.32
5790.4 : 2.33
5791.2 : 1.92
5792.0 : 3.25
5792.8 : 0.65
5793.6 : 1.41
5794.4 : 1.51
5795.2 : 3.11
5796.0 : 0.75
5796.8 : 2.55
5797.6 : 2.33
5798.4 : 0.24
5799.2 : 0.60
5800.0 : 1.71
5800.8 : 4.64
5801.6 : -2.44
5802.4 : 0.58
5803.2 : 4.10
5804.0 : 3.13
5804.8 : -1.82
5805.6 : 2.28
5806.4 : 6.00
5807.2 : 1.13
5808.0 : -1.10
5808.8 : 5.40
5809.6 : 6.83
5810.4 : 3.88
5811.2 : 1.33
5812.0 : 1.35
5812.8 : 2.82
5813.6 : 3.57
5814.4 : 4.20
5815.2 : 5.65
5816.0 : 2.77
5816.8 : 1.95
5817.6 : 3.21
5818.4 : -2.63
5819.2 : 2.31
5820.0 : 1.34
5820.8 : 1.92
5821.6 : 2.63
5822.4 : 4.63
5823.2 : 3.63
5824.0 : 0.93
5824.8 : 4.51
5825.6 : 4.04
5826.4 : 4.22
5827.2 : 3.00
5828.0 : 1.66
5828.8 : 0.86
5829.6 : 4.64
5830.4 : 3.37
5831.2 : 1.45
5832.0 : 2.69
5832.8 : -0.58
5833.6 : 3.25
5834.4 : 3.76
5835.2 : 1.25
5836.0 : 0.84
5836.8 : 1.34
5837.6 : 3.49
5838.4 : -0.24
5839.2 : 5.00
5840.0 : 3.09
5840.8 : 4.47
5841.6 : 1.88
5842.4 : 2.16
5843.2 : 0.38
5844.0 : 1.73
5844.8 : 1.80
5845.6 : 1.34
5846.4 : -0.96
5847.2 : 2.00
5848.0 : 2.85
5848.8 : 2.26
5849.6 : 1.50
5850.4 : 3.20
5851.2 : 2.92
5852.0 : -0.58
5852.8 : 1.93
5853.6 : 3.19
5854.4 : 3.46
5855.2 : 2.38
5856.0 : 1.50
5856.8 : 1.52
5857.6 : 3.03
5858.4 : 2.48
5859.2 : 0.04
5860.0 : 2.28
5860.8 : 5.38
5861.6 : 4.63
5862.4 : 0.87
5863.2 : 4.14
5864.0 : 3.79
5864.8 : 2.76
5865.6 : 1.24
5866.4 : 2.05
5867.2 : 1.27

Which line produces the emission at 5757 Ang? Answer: H-beta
